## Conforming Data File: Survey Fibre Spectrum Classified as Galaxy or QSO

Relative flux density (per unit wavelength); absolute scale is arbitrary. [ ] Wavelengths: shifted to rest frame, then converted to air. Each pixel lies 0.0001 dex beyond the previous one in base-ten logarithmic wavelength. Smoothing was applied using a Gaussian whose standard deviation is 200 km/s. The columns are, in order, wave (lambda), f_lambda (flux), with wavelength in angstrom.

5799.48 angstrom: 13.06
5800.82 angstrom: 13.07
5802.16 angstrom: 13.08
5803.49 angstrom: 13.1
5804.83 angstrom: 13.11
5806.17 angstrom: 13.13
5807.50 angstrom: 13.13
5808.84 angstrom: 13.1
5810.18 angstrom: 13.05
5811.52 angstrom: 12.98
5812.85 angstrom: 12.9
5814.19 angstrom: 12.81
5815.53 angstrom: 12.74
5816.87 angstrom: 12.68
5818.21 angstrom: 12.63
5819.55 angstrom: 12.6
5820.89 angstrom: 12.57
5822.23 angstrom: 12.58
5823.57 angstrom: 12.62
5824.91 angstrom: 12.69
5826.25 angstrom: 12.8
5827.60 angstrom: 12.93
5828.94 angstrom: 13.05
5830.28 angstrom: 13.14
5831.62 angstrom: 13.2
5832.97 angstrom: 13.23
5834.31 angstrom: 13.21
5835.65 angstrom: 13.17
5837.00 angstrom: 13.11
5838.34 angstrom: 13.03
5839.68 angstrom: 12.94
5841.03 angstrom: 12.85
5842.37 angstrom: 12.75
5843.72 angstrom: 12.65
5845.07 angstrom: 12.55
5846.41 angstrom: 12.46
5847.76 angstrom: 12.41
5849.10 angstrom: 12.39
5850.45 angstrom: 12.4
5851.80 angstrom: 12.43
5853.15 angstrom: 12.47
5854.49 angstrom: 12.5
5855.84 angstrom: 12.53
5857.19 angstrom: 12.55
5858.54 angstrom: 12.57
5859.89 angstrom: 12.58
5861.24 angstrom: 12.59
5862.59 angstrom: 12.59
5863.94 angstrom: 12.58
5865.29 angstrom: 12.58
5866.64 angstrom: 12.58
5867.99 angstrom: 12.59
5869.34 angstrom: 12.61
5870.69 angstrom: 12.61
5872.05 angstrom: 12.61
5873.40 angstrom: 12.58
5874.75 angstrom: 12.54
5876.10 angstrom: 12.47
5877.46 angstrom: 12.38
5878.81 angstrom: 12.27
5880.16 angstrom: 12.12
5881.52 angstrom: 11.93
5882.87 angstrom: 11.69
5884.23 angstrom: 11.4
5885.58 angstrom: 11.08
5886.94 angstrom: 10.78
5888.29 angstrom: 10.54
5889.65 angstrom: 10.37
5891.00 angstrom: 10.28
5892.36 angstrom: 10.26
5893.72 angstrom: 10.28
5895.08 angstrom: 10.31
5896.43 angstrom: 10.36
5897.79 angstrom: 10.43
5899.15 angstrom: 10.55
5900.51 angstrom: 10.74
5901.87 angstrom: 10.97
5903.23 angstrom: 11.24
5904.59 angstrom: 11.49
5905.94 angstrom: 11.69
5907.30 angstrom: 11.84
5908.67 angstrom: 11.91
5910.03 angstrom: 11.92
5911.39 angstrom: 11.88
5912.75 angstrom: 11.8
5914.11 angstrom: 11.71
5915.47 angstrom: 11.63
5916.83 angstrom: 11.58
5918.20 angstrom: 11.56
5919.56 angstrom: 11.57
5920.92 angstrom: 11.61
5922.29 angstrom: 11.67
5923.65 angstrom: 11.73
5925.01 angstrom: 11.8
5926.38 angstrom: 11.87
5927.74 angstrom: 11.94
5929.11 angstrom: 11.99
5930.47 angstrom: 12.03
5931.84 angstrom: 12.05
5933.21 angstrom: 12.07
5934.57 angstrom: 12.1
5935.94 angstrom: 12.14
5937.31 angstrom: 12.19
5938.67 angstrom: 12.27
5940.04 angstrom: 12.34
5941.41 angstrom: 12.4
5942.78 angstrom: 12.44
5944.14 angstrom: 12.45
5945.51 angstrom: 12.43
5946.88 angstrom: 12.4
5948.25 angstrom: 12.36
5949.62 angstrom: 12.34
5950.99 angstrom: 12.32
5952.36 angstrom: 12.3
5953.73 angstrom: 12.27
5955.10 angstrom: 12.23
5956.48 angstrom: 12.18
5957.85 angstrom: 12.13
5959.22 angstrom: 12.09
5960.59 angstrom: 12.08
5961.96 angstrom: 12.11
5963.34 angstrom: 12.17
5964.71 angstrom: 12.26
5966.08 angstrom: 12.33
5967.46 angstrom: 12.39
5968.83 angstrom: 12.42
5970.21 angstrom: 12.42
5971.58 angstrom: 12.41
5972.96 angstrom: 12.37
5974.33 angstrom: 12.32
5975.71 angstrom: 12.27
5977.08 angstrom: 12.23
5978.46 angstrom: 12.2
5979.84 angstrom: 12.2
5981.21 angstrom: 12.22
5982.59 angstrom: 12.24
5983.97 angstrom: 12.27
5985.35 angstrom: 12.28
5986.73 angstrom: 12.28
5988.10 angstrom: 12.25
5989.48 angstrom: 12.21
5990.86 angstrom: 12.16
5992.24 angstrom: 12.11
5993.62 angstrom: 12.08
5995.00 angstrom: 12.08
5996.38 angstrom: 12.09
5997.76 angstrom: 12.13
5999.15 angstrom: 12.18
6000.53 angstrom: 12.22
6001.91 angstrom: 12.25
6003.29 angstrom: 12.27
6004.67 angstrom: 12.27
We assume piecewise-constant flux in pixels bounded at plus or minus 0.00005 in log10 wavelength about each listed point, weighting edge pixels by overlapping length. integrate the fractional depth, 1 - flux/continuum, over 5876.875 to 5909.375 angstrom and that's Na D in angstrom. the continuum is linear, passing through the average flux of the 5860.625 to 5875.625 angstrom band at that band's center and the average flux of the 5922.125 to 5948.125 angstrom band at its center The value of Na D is 3.4 angstrom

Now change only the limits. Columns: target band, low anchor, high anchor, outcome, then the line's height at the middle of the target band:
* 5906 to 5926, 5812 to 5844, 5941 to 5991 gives 1.2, 12.5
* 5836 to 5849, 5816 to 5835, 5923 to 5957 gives 0.0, 12.8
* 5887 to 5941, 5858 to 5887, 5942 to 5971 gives 3.7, 12.3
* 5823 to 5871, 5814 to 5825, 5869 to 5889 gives -1.5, 12.3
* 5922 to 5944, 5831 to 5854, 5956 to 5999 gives 0.6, 12.4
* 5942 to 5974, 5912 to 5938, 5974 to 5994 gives -0.6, 12.1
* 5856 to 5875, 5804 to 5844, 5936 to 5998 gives 0.2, 12.7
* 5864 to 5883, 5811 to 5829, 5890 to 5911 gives -1.4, 11.6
